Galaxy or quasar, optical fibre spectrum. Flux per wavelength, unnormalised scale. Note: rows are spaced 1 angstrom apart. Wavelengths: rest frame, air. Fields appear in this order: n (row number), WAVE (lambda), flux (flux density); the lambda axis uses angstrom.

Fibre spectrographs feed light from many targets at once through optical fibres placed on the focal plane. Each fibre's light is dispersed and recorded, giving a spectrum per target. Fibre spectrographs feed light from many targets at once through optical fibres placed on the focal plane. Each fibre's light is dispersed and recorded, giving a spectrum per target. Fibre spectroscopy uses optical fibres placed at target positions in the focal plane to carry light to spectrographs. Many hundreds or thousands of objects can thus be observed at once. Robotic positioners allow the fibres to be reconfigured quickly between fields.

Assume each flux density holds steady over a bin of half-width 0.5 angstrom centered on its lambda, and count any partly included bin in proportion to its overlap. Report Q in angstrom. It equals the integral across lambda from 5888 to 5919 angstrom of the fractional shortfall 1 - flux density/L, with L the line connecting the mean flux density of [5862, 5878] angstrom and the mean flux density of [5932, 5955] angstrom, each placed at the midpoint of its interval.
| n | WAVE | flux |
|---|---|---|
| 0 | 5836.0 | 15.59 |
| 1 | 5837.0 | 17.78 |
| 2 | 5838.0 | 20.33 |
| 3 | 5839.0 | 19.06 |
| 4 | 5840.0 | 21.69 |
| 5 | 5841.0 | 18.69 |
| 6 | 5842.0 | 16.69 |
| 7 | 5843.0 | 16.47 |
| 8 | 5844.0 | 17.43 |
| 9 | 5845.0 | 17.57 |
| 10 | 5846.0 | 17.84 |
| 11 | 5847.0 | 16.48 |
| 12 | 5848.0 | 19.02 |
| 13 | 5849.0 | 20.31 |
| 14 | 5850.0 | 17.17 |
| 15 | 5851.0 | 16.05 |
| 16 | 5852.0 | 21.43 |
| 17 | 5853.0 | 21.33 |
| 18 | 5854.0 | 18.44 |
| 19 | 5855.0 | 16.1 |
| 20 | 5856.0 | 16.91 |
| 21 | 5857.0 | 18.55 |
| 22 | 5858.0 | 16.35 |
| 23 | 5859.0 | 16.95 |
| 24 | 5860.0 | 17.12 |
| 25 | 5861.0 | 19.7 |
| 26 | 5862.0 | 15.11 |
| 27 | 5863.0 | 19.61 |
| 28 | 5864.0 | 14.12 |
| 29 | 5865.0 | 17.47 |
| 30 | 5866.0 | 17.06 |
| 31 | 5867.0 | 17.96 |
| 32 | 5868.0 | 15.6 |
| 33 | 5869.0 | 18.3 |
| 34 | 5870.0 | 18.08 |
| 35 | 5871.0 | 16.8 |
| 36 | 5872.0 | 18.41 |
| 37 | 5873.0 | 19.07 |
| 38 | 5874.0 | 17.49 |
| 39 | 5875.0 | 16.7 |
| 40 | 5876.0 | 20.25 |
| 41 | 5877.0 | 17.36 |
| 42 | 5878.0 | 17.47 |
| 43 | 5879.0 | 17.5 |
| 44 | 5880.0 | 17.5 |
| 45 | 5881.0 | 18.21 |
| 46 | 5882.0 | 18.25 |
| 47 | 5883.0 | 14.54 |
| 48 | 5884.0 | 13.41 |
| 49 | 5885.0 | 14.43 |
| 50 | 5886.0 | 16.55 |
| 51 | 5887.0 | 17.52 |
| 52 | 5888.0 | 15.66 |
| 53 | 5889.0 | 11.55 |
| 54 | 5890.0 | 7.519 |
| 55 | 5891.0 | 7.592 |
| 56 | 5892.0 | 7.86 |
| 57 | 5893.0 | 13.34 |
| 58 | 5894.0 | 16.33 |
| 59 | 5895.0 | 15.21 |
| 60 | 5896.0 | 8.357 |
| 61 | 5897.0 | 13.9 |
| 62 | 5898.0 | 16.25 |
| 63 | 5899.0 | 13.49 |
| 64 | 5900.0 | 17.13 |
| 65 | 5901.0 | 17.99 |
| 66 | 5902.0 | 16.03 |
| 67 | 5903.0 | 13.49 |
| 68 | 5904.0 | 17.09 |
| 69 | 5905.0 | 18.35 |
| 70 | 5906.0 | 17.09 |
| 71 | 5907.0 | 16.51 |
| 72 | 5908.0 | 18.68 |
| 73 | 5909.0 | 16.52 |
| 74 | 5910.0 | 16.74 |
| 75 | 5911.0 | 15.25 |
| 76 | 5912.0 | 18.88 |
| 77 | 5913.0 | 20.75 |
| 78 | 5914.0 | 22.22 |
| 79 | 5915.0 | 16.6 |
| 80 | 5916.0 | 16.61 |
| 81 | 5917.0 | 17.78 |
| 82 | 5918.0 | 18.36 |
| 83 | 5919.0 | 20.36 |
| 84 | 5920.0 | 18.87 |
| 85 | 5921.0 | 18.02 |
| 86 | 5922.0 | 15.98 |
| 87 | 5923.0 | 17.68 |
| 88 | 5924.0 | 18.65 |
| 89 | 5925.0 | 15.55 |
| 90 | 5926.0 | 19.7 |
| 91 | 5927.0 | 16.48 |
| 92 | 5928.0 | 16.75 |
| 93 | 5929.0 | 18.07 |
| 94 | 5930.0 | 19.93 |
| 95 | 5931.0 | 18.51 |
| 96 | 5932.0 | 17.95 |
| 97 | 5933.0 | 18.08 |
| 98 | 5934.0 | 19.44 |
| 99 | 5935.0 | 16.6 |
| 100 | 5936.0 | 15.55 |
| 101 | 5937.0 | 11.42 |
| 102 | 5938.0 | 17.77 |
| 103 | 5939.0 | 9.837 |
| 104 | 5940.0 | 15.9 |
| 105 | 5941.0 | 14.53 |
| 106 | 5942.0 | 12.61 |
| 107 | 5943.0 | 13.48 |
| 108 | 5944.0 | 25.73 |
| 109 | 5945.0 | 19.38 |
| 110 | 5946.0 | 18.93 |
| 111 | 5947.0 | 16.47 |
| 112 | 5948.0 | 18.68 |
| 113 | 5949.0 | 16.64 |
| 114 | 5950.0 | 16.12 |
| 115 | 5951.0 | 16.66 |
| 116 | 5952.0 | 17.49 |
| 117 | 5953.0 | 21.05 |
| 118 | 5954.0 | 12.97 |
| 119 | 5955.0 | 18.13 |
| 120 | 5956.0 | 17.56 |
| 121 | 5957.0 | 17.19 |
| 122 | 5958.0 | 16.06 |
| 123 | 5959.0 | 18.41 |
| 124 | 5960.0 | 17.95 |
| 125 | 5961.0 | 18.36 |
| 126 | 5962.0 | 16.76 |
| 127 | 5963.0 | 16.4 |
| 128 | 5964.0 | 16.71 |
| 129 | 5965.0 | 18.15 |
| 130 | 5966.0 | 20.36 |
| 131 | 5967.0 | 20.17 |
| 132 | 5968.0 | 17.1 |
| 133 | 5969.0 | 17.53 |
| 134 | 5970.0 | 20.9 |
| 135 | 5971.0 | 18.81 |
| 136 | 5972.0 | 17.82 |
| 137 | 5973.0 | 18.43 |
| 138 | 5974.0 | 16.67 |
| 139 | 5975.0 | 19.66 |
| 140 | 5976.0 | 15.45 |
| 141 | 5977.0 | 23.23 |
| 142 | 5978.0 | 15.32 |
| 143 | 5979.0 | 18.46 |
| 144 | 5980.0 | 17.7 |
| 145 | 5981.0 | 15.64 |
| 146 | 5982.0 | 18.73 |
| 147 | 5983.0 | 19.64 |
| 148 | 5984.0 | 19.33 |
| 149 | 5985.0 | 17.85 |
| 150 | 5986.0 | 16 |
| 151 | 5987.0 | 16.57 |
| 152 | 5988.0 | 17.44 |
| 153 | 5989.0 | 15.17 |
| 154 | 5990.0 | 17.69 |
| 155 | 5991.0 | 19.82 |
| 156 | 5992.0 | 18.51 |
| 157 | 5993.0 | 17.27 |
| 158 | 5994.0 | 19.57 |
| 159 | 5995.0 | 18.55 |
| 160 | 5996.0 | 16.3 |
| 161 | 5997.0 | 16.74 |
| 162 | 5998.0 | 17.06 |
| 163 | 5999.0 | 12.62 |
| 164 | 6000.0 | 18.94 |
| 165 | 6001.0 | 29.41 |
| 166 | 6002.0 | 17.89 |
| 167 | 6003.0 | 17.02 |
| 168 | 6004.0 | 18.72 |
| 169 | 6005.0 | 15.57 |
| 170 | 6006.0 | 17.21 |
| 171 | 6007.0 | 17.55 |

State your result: 2.9 angstrom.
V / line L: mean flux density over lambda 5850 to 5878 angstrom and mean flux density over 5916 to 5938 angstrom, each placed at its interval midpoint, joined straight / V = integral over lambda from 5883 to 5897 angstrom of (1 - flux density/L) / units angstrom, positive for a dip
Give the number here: 3.8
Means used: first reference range 17.7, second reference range 17.6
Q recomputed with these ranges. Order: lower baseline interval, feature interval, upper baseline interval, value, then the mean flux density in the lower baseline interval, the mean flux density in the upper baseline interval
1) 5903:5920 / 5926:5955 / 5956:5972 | 1.62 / 17.9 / 18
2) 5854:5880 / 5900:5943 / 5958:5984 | 1.79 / 17.5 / 18.2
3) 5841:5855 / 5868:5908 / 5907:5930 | 5.28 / 18.1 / 17.9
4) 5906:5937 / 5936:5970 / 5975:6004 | 1.56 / 17.8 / 18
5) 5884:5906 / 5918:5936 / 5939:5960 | -2.44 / 14.1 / 17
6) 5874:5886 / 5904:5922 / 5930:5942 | -1.82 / 16.9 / 16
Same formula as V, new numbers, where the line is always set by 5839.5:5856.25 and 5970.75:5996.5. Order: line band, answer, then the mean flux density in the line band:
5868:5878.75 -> 0.2 angstrom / 17.9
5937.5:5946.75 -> 0.8 angstrom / 16.5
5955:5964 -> 0.3 angstrom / 17.3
